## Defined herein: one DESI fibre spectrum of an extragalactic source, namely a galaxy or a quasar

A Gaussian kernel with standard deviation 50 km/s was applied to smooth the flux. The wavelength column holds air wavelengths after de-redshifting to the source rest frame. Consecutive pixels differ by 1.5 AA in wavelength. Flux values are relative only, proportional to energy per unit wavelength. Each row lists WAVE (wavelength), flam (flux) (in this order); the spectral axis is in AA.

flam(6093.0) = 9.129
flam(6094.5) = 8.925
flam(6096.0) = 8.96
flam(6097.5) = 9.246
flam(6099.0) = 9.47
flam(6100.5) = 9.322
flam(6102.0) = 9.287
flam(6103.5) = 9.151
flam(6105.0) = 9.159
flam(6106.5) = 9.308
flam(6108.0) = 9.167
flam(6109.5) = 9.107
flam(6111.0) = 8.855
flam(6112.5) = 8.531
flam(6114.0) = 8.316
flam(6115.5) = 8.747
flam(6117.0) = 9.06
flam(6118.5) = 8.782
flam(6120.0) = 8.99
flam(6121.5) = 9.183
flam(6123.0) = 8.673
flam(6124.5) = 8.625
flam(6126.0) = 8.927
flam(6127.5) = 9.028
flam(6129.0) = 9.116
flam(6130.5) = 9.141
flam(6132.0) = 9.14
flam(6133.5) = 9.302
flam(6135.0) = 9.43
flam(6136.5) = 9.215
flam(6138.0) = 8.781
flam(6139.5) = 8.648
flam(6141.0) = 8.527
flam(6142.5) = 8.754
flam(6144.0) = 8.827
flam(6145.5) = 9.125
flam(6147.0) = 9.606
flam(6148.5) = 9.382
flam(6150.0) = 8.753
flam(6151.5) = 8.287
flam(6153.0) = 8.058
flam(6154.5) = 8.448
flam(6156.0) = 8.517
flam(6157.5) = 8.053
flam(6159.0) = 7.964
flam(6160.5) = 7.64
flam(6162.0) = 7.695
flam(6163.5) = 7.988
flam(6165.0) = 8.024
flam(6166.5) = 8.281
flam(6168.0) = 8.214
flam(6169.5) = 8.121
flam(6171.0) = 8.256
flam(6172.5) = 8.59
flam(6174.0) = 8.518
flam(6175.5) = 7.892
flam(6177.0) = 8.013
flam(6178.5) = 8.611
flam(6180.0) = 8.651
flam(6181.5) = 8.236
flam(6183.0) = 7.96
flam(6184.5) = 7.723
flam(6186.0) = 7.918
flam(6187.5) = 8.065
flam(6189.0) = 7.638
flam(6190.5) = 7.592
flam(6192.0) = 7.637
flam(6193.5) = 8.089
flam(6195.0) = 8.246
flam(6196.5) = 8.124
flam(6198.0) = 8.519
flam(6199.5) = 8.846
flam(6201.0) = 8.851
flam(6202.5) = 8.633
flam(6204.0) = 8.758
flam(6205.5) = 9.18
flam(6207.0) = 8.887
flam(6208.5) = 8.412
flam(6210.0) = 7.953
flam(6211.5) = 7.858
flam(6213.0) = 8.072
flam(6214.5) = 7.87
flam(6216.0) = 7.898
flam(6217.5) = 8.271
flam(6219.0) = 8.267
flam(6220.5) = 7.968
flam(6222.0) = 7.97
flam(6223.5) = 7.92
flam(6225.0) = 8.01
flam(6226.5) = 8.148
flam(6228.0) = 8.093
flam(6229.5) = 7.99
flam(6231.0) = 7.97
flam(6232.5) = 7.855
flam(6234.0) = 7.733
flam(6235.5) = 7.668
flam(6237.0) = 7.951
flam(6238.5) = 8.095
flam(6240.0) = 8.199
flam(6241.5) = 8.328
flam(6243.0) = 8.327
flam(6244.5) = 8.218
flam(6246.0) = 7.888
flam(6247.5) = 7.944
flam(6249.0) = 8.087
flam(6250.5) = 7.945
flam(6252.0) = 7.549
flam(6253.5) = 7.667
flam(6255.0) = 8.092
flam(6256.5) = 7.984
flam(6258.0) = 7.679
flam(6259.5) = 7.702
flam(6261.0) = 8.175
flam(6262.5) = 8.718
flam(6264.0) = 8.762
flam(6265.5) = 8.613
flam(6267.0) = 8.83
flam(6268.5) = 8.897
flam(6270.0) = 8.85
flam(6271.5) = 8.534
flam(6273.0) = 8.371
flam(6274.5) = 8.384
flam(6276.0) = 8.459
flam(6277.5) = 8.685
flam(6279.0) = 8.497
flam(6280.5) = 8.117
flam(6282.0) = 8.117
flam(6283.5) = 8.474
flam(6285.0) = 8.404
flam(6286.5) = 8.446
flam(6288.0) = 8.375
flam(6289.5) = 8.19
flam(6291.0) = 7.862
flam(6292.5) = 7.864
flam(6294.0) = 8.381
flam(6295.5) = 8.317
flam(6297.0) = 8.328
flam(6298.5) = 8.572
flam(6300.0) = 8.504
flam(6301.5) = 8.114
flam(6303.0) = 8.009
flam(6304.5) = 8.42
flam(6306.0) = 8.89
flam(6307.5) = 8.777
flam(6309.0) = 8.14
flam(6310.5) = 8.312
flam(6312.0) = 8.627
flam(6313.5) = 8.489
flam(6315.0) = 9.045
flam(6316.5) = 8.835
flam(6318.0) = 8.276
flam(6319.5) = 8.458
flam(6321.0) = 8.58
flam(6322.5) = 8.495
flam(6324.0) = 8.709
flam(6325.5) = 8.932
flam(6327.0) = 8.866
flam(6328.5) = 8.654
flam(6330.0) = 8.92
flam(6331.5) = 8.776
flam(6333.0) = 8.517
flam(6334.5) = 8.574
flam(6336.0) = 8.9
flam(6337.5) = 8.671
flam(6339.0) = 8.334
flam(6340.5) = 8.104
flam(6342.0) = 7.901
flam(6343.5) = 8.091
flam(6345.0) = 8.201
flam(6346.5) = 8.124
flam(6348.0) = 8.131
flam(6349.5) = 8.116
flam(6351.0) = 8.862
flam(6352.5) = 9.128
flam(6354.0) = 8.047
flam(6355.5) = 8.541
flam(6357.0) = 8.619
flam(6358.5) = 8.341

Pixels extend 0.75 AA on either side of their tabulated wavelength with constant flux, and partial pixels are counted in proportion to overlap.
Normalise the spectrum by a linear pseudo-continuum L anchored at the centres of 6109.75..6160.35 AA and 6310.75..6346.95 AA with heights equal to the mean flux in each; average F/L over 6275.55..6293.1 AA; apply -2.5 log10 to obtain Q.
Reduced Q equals 0.04 mag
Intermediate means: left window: 8.8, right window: 8.55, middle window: 8.29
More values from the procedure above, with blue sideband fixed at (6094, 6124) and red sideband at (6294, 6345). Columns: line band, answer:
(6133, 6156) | 0.01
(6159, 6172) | 0.11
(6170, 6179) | 0.07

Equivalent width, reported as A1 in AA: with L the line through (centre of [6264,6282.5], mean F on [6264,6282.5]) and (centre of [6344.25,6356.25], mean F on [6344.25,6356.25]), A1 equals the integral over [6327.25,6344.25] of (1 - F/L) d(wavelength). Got -0.2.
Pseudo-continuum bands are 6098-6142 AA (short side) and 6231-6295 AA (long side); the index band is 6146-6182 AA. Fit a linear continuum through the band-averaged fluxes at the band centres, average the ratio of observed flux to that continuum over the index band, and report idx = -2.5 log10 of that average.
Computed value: 0.054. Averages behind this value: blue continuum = 9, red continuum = 8.21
